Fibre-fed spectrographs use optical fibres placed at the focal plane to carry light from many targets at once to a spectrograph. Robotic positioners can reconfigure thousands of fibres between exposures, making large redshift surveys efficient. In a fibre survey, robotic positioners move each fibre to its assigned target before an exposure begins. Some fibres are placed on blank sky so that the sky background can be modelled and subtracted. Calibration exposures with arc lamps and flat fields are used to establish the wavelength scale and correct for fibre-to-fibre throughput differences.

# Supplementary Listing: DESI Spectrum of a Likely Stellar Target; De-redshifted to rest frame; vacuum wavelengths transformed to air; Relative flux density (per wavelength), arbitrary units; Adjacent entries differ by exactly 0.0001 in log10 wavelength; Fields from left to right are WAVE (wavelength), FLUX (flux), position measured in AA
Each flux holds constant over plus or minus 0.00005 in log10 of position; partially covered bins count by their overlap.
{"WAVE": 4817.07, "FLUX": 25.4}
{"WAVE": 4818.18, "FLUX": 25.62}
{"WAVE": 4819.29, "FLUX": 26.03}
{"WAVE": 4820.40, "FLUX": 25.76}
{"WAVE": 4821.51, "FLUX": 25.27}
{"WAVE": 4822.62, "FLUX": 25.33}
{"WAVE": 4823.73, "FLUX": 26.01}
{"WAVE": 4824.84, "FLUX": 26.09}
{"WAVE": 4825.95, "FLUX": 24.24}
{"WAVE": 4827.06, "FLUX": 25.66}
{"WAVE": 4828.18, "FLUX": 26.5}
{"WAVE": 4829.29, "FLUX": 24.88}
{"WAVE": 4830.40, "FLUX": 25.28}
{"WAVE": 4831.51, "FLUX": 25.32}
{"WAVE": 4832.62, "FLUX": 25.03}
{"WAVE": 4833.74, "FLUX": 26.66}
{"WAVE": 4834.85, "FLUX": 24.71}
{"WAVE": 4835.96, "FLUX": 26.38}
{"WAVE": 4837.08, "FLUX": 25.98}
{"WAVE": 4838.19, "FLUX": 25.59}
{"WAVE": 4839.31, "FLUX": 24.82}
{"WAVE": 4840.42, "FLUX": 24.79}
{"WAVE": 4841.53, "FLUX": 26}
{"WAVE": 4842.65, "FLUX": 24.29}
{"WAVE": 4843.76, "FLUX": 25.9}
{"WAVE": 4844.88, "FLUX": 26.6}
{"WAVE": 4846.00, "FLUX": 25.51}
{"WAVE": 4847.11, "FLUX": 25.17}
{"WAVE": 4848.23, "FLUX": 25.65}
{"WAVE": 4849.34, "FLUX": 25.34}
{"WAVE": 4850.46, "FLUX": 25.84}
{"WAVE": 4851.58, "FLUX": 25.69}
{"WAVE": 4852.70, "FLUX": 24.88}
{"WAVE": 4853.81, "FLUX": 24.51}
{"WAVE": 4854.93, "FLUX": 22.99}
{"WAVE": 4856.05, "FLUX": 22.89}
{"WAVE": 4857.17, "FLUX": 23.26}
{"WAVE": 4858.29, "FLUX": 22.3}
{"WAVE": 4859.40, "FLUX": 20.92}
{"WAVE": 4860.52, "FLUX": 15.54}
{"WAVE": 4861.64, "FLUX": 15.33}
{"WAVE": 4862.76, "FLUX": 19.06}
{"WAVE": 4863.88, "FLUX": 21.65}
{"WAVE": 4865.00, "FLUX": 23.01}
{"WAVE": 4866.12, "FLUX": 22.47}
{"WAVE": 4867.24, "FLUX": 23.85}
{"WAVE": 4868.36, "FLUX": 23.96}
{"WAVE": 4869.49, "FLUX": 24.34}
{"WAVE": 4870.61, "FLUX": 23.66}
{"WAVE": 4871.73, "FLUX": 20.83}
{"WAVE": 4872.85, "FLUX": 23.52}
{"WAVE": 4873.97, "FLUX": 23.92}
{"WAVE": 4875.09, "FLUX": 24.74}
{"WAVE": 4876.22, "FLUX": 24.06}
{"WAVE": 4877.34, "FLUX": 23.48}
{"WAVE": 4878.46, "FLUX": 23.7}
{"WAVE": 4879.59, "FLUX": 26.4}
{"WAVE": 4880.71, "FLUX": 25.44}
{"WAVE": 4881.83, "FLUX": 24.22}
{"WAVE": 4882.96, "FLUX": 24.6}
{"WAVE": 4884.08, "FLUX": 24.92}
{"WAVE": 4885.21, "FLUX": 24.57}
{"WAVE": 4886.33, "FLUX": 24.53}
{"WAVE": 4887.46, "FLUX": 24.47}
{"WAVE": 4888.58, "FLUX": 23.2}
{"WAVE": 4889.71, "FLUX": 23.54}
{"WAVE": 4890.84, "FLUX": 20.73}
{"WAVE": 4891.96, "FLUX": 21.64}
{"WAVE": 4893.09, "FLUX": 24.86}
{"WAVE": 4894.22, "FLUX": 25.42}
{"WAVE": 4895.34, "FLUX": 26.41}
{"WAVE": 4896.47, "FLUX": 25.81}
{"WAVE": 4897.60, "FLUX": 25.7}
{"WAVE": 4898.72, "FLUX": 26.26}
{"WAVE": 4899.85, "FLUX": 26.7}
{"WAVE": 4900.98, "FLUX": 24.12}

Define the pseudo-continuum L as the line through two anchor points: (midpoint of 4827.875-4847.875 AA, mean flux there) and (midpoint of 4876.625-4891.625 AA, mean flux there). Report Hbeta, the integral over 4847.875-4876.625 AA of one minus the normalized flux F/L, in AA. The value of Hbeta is 2.26 AA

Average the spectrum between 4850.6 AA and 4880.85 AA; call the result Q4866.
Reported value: 22.8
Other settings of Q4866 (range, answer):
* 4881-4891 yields 24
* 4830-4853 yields 25.5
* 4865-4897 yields 24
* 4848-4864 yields 22.3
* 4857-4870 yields 21.2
